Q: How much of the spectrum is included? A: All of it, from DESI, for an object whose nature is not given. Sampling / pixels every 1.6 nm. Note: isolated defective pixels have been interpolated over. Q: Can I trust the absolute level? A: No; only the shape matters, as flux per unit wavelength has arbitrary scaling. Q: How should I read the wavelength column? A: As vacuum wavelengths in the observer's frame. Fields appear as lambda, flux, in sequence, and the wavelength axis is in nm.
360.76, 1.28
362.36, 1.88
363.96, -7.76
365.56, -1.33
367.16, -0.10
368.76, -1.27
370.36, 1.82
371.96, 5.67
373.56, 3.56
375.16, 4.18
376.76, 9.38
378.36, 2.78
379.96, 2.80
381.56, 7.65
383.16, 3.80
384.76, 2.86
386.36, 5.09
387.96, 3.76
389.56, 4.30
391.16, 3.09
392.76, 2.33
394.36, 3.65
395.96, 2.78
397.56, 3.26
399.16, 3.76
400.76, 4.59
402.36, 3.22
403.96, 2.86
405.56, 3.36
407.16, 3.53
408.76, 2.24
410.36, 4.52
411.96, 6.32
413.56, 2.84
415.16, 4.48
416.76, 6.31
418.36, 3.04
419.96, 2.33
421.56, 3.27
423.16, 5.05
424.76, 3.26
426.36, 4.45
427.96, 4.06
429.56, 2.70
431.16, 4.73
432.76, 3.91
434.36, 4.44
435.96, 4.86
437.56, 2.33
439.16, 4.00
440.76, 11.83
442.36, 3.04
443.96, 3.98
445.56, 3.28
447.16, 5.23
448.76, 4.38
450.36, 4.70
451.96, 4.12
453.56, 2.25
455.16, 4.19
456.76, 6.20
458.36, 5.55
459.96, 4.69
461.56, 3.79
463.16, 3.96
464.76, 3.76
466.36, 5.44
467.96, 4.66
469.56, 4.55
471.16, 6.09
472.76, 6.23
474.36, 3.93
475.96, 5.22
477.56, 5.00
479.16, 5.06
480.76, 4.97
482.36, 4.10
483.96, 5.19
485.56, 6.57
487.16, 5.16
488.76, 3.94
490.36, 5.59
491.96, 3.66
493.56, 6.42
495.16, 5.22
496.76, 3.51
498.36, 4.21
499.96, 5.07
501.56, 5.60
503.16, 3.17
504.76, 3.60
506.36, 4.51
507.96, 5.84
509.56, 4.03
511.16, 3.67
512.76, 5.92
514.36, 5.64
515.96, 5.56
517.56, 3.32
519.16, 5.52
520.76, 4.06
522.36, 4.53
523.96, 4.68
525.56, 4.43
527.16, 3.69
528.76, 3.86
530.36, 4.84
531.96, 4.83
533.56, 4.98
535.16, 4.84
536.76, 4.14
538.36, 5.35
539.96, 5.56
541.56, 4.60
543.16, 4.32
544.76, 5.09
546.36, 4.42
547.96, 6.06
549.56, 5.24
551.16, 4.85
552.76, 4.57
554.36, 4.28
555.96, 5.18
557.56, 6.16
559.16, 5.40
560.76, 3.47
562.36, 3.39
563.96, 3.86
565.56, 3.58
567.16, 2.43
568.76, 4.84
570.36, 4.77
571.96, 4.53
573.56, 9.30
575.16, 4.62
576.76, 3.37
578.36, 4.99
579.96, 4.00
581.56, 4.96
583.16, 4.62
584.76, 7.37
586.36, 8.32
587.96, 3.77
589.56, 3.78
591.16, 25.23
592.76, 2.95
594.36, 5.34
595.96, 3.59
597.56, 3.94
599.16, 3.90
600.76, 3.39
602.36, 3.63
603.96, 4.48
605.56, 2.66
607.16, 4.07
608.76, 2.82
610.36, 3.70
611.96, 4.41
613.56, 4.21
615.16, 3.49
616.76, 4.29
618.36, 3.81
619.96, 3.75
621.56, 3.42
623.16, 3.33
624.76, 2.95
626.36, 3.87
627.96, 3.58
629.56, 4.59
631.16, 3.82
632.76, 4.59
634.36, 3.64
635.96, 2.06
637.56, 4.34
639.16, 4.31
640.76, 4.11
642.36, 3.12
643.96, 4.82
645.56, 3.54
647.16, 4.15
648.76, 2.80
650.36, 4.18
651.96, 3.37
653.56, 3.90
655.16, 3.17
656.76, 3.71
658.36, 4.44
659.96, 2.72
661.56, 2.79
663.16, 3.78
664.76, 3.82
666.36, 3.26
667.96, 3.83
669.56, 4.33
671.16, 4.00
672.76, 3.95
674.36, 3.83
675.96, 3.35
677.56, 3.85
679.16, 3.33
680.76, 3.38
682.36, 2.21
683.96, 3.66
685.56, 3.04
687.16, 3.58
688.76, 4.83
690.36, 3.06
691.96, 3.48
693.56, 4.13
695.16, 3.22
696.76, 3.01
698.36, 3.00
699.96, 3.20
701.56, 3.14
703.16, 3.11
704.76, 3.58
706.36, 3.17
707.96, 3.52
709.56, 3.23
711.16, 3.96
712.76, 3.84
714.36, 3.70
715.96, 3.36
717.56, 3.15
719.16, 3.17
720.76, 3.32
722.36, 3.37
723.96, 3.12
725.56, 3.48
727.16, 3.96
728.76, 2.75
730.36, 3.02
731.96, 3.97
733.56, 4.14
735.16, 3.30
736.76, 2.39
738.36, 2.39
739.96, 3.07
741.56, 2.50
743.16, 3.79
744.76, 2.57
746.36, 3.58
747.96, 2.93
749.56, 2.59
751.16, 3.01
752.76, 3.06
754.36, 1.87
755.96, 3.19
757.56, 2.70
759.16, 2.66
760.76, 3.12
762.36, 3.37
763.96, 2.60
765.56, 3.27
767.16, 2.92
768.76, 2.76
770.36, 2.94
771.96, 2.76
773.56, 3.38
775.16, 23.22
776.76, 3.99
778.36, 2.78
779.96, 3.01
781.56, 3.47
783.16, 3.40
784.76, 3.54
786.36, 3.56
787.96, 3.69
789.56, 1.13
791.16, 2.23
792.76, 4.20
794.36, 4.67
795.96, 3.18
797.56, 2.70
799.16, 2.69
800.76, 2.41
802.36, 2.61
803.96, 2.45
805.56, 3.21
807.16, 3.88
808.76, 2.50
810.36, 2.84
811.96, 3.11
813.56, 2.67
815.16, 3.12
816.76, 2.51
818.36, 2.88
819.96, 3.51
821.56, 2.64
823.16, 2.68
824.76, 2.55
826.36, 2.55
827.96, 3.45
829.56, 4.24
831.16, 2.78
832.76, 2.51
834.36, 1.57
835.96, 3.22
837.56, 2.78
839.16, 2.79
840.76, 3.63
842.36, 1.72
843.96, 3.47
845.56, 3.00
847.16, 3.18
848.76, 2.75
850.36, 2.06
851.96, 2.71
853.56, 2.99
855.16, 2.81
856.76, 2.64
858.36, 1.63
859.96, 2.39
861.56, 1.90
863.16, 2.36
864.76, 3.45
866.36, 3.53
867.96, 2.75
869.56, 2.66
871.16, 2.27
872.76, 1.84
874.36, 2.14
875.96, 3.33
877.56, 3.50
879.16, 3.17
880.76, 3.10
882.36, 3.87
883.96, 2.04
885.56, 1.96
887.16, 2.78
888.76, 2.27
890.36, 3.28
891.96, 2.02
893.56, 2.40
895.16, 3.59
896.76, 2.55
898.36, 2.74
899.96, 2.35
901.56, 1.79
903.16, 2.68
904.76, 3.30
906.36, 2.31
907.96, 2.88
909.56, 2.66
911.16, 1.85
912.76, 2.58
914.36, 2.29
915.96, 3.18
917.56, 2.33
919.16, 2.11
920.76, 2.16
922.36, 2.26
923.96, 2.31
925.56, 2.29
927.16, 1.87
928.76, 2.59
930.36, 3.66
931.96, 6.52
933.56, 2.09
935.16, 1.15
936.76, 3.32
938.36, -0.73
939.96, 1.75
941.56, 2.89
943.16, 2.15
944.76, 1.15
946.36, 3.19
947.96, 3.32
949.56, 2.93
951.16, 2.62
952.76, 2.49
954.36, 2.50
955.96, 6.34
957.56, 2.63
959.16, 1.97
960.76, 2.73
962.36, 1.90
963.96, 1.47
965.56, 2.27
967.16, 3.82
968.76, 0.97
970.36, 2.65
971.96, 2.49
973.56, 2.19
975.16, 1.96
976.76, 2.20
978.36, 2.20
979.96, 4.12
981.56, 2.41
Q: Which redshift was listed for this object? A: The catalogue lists 0.18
